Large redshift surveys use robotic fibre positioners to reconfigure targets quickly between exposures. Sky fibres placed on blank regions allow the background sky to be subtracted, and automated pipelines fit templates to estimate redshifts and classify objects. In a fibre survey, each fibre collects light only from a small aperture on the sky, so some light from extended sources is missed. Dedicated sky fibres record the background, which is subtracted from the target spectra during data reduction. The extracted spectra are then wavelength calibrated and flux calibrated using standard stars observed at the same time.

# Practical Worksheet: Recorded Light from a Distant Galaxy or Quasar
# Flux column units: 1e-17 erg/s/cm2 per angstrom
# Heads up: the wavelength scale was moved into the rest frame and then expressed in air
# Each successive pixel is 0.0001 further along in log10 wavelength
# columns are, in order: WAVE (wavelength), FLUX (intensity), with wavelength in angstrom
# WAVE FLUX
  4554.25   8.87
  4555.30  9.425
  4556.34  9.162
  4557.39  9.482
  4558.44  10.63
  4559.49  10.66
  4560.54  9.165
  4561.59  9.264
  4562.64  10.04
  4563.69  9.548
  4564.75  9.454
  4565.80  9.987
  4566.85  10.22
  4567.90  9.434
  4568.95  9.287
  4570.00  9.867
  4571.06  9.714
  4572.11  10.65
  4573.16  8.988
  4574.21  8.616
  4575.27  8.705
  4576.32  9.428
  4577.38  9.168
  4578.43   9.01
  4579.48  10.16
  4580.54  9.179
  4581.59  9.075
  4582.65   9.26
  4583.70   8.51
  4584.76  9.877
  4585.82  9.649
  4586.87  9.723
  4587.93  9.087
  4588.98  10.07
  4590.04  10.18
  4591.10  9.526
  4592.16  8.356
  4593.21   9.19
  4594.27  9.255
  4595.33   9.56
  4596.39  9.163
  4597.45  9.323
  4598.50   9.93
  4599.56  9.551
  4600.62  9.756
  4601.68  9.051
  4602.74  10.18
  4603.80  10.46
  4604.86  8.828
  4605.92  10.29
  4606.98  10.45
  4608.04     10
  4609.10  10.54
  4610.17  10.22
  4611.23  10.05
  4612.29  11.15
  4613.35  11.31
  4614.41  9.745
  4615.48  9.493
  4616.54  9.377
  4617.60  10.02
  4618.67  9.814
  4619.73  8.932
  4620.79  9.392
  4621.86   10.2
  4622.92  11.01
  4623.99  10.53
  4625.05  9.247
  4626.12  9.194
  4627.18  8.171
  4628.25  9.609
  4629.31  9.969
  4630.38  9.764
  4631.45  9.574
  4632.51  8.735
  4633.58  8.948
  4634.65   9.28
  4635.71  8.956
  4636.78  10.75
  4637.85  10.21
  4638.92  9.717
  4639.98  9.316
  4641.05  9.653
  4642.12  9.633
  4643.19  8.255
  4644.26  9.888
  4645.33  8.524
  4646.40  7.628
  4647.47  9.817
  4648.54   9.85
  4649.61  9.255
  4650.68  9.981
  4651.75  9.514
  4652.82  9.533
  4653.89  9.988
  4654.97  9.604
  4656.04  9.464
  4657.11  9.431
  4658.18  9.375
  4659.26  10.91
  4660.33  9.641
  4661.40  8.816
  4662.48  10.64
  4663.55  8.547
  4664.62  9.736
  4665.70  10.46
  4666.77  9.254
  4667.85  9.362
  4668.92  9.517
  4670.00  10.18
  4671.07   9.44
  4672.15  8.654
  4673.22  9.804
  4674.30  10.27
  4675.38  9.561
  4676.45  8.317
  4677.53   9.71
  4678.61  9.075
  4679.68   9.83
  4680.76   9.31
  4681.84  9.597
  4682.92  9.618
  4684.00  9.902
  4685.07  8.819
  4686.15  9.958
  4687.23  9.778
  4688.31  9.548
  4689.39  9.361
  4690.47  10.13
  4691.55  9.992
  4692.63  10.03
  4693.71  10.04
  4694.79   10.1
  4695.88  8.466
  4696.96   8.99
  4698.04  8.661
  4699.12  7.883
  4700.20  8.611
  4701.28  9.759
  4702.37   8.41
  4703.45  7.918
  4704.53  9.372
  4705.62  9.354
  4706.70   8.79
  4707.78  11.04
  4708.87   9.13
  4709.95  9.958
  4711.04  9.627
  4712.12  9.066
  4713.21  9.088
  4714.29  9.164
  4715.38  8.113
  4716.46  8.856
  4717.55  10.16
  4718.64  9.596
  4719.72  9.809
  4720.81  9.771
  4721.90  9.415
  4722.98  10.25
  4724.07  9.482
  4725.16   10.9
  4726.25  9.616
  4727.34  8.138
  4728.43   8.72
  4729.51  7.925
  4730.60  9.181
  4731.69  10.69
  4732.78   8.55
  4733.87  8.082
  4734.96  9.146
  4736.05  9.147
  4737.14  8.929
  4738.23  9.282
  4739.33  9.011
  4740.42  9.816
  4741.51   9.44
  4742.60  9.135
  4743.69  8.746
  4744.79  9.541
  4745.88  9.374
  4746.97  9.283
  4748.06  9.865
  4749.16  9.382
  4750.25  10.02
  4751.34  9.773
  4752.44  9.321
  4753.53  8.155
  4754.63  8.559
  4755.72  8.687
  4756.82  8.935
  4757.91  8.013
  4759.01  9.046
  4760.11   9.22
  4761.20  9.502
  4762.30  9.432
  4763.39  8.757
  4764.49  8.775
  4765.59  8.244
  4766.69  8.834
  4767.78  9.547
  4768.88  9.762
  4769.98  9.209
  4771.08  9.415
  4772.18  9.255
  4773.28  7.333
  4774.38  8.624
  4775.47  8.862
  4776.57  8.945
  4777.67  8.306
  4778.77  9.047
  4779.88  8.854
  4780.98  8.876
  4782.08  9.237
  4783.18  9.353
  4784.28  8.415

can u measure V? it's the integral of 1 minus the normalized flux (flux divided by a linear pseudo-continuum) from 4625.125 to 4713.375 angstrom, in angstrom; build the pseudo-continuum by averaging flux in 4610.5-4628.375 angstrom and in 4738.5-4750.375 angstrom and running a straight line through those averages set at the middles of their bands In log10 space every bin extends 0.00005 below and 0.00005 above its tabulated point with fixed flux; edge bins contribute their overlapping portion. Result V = 2.1 angstrom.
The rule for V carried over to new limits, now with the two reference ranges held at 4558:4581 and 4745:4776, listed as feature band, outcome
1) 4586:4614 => -0.9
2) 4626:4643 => -0.1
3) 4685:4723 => -0.6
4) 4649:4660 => -0.4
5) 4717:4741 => -0.5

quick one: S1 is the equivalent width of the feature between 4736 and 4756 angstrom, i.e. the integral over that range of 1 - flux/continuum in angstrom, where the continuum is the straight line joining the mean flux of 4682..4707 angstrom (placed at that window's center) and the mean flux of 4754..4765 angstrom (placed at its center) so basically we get -0.6 angstrom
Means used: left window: 9.29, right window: 8.89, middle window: 9.24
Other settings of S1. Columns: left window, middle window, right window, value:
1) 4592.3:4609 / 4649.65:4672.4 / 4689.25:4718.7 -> -0.47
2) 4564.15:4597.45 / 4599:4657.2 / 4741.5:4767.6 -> -2.10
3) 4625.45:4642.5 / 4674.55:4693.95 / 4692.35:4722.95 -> -0.54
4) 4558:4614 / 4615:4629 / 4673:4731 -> -0.06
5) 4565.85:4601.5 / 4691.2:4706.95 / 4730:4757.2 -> 0.31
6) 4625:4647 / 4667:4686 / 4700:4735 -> -0.40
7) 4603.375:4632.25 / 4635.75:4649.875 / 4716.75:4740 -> 0.51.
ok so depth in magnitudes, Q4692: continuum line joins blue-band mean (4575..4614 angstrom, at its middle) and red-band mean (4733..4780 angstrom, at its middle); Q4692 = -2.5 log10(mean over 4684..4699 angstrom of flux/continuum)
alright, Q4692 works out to -0.02 mag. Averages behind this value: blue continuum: 9.66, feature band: 9.5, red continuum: 9.03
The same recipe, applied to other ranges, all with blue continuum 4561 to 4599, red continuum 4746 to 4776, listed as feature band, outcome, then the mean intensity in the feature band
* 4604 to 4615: -0.10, 10.3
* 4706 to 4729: -0.04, 9.46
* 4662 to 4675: -0.05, 9.65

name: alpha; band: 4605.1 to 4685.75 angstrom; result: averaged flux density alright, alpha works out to 9.63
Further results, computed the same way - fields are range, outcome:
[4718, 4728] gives 9.65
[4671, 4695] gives 9.6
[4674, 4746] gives 9.33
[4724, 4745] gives 9.16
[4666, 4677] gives 9.46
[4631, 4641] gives 9.51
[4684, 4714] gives 9.34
